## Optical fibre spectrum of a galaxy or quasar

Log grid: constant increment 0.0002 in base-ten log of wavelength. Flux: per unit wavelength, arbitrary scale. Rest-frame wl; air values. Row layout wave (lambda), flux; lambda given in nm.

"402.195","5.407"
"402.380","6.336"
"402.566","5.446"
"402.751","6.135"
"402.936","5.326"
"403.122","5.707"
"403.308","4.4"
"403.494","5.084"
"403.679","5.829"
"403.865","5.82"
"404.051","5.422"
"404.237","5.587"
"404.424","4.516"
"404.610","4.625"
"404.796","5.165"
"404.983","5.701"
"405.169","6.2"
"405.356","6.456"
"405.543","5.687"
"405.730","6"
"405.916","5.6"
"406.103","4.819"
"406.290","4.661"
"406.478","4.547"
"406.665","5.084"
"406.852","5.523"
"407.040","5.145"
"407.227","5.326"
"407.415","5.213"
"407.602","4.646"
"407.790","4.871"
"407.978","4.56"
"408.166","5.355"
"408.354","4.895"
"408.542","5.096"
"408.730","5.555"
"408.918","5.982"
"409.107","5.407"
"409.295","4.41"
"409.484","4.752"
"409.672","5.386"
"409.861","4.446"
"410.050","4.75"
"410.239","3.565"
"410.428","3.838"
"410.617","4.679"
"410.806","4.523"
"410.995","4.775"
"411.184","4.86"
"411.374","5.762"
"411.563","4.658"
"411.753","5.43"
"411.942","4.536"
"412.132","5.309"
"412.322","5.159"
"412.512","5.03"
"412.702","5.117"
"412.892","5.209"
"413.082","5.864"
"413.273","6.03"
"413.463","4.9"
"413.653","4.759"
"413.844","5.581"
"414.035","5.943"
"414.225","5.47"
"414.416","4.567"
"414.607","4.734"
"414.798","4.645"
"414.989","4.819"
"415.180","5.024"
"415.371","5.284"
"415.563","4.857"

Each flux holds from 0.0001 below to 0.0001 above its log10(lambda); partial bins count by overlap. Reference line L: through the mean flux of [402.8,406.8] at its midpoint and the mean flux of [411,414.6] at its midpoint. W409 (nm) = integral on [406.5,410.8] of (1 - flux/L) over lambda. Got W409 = 0.30 nm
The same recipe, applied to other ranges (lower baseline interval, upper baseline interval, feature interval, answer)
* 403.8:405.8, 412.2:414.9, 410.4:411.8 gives 0.123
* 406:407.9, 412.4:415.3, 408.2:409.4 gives -0.046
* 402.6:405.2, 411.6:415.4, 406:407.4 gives 0.075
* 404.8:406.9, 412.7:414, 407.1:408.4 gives 0.109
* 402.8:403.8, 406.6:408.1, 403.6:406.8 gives -0.122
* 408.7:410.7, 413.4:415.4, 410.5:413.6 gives -0.115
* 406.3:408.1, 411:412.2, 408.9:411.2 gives 0.164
